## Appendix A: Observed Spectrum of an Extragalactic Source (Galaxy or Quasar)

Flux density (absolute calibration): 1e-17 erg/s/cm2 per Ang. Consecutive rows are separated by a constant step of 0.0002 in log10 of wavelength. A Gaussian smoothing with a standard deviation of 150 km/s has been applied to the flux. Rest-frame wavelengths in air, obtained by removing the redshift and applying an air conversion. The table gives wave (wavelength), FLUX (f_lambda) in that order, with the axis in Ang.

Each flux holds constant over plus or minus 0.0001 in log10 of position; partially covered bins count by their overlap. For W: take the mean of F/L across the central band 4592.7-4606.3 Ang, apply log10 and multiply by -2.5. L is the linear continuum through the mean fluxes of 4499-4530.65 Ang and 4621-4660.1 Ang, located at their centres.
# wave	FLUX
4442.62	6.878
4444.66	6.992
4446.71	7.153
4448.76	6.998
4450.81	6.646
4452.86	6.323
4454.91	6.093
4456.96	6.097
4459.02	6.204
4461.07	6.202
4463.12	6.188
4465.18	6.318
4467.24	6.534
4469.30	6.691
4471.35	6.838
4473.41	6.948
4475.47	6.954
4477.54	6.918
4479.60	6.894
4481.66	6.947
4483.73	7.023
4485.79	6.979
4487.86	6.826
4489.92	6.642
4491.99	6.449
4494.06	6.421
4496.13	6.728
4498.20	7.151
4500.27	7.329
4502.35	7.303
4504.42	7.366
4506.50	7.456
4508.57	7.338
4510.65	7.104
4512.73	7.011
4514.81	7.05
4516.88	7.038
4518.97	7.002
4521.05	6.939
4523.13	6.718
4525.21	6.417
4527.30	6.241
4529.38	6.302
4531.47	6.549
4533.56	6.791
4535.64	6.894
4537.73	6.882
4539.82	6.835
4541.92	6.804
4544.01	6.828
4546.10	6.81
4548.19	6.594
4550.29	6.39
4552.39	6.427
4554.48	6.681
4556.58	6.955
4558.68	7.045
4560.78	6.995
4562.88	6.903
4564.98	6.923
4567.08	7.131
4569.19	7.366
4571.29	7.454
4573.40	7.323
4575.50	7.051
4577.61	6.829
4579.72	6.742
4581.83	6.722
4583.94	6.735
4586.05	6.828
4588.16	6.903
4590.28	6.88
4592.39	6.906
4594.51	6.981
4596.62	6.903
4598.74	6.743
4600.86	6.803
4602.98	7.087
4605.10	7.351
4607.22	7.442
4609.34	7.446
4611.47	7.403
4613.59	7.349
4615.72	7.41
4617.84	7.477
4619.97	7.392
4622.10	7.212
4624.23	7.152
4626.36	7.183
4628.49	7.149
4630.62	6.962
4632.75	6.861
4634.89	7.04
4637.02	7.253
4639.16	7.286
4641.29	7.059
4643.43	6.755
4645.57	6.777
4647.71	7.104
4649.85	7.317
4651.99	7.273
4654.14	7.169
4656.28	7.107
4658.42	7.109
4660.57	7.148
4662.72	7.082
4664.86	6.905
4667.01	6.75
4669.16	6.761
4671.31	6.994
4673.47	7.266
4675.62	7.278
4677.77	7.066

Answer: 0.01 mag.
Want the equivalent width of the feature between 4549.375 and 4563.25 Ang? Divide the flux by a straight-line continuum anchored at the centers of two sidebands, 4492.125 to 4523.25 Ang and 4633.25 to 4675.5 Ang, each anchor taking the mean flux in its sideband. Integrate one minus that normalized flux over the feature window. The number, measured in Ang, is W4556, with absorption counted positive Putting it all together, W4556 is 0.6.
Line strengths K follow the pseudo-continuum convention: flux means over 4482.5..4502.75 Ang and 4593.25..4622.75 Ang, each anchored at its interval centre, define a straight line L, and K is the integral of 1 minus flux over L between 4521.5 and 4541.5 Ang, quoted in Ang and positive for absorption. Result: 1.0 Ang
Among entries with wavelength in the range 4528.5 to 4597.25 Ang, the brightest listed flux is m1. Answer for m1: 7.454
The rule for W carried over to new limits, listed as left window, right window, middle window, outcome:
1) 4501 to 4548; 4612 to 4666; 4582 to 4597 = 0.03 mag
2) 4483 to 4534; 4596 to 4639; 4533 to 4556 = 0.04 mag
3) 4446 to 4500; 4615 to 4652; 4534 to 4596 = 0.01 mag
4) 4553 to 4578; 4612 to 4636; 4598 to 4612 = 0.00 mag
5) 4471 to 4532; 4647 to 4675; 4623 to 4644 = -0.01 mag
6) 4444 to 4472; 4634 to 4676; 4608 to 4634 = -0.04 mag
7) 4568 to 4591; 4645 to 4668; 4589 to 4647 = -0.01 mag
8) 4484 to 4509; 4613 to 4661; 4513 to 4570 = 0.04 mag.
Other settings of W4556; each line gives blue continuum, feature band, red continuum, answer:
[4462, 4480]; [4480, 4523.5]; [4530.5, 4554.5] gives -1.93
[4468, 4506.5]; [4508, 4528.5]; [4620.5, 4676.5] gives 0.24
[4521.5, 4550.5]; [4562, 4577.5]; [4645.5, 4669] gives -0.85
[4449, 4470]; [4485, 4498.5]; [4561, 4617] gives -0.39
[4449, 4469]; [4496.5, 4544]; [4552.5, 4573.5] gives -1.29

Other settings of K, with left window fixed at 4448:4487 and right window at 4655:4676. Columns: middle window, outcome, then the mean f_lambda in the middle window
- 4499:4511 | -1.1 Ang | 7.32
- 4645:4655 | -0.2 Ang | 7.14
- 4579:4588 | 0.1 Ang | 6.77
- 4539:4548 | 0.0 Ang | 6.8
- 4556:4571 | -0.5 Ang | 7.07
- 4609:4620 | -0.8 Ang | 7.41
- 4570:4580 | -0.4 Ang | 7.11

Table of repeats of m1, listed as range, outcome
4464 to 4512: 7.456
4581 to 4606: 7.351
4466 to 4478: 6.954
